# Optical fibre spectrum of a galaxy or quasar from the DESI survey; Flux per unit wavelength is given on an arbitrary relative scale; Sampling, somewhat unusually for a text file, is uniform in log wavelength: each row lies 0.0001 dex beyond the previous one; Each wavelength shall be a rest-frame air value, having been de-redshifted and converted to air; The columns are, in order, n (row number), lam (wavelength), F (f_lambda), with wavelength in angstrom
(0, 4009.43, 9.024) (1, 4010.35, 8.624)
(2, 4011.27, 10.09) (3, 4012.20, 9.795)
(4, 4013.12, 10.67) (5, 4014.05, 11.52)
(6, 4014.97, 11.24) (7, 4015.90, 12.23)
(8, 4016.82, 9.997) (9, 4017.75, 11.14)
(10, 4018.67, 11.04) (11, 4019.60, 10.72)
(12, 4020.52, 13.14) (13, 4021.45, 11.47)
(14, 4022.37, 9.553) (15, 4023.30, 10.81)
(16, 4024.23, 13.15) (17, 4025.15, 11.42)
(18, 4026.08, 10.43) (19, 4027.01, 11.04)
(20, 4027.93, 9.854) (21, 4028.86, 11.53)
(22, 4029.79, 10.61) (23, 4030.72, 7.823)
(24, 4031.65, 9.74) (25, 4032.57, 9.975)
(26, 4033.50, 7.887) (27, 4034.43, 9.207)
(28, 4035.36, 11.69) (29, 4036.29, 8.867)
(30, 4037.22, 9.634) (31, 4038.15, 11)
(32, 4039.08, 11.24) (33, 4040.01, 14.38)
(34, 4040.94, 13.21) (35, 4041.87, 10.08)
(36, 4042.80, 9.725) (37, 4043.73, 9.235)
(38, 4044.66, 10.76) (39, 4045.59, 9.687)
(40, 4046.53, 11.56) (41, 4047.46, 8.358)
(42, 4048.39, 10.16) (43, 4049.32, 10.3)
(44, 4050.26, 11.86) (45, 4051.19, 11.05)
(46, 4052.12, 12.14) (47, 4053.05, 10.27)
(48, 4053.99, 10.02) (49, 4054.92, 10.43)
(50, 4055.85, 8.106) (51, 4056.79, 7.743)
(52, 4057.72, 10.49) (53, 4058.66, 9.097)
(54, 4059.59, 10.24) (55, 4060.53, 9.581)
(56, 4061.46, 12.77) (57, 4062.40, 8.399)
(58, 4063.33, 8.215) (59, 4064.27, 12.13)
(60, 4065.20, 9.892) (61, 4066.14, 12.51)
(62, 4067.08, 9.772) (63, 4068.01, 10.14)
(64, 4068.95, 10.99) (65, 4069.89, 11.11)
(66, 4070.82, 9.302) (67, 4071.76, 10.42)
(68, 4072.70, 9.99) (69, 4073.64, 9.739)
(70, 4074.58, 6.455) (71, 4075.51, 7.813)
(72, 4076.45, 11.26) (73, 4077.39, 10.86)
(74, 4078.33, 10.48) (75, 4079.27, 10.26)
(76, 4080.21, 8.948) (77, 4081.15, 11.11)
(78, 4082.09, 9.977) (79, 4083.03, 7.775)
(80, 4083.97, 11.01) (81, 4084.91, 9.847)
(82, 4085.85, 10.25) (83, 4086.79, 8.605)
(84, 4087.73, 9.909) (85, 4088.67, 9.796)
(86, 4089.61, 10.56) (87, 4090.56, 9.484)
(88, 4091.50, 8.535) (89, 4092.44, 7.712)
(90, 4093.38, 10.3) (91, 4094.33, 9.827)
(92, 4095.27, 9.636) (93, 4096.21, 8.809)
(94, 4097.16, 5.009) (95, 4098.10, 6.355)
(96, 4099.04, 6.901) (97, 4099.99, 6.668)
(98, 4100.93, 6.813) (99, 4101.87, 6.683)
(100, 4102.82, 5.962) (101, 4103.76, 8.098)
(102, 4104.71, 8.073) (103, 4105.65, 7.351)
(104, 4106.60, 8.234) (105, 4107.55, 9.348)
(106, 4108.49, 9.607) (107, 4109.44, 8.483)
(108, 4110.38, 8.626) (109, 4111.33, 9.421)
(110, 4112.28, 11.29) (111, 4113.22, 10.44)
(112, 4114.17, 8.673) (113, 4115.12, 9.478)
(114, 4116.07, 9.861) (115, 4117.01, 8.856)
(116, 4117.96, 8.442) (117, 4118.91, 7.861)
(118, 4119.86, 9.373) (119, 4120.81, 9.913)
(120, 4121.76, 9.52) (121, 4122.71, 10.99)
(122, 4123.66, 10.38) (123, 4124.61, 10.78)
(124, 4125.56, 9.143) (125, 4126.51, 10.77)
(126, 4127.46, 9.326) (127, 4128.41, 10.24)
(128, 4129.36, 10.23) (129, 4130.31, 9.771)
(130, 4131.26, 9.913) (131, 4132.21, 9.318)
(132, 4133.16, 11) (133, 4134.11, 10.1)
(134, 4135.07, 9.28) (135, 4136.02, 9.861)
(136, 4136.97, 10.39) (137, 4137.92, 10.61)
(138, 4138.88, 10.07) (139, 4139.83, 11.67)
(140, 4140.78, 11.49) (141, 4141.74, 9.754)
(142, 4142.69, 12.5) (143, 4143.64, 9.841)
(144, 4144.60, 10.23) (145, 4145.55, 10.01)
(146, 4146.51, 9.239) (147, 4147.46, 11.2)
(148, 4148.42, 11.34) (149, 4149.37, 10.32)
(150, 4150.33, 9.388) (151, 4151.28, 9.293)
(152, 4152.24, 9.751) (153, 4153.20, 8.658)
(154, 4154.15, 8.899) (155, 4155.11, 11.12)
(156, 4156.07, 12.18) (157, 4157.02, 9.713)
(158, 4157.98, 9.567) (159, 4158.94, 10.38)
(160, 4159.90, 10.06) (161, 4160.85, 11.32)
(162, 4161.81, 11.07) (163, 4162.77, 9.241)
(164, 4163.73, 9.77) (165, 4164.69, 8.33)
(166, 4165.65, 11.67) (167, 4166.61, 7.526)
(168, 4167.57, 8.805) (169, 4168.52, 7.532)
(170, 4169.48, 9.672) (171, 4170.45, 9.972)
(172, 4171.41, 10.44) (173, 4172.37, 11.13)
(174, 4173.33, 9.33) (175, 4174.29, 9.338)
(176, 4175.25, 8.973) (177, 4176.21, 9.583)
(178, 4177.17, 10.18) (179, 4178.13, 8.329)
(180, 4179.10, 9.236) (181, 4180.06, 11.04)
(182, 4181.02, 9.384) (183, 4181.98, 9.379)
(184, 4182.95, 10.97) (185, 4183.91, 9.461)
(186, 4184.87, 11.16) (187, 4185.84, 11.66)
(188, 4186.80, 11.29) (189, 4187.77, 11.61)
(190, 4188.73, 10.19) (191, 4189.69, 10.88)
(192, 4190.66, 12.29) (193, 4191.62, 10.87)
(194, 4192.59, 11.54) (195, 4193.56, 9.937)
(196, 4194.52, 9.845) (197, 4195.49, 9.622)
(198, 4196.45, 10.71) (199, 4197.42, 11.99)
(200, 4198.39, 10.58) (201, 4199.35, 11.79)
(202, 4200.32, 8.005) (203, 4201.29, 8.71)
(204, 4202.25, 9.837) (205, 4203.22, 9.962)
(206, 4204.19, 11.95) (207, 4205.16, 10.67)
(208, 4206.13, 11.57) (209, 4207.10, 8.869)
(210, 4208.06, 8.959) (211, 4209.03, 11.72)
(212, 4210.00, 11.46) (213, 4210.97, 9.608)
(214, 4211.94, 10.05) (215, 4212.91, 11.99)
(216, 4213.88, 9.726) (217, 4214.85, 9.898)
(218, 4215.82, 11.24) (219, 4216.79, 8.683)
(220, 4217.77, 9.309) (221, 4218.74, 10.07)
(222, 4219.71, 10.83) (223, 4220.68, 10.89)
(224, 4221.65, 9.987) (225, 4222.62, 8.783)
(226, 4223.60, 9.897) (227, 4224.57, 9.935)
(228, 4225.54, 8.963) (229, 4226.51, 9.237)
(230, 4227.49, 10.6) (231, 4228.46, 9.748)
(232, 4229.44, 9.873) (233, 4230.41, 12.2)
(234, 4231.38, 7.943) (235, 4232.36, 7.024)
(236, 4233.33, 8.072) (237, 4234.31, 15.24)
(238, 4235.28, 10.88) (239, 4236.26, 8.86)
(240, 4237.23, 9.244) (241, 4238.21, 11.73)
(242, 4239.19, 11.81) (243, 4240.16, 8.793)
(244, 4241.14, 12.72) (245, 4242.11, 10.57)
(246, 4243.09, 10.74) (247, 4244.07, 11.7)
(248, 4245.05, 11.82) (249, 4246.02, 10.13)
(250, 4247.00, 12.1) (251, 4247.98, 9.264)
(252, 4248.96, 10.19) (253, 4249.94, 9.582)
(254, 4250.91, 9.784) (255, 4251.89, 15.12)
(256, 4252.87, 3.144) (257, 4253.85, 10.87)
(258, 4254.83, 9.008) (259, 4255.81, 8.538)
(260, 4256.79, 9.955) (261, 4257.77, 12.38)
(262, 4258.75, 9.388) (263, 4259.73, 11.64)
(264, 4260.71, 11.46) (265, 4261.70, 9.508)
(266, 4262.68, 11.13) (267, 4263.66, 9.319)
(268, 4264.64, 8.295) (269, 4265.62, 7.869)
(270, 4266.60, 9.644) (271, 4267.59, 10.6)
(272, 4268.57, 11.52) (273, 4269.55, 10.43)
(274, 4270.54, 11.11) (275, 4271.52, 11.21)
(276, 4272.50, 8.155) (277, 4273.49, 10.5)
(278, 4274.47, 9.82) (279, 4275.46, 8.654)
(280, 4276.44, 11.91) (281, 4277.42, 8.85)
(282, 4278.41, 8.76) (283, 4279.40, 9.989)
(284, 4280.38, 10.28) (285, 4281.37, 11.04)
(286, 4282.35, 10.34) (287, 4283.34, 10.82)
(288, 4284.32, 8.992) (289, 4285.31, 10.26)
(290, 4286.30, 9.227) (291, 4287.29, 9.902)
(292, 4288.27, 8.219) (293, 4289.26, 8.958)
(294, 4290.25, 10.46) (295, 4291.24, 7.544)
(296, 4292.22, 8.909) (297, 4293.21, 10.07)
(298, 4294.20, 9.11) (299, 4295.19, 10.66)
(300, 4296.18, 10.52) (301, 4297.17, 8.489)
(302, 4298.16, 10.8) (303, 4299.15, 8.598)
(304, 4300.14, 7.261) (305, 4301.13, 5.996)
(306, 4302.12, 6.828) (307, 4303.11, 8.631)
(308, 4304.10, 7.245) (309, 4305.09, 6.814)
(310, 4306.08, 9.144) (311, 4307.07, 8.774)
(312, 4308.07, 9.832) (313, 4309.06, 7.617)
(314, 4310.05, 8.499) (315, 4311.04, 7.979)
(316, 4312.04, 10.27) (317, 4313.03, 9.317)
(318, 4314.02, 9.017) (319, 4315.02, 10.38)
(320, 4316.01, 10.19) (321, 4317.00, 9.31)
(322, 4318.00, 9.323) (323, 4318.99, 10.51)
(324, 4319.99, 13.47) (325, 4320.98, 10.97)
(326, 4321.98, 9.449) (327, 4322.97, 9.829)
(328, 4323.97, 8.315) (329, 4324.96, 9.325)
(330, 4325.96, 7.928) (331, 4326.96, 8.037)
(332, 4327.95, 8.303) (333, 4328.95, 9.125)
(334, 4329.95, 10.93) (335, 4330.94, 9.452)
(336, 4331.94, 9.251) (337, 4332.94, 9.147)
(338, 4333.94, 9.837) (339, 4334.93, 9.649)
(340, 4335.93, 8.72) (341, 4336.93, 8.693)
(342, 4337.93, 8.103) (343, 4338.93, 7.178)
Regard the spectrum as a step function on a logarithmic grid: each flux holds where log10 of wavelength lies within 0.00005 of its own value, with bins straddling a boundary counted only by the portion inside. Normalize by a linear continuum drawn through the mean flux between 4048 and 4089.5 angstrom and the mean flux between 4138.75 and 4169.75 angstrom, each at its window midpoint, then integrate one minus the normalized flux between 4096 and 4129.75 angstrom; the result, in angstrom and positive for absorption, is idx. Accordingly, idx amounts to 4.26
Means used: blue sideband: 10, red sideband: 10.1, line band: 8.78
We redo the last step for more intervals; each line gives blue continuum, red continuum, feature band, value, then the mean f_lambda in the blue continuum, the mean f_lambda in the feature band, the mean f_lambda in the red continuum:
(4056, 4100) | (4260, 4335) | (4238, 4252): -2.2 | 9.52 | 11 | 9.45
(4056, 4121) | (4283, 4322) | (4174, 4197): -2.8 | 9.23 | 10.3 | 9.2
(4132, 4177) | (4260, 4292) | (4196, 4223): -0.9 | 10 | 10.3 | 9.84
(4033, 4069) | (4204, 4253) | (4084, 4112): 4.9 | 10.3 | 8.5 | 10.3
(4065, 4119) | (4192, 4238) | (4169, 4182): 0.1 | 9.13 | 9.72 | 10.1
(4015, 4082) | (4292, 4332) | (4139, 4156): -0.7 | 10.4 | 10.3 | 9.13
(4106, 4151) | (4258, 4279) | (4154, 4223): -1.5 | 9.92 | 10.2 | 10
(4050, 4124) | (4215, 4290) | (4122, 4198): -3.8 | 9.39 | 10.2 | 10.1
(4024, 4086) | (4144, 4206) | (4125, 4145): -0.2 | 10.2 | 10.3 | 10.1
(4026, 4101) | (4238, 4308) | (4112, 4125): 0.2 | 9.83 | 9.67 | 9.76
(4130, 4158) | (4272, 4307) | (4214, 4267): -3.1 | 10.2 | 10.1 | 9.19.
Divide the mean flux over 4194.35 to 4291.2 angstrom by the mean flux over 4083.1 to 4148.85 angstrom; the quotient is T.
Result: 1.08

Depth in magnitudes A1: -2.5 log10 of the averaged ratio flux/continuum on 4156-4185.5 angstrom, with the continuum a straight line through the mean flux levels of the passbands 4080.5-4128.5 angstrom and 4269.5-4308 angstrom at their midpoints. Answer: -0.079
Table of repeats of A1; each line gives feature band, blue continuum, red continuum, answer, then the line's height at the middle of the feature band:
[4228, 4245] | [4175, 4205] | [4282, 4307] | -0.08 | 9.73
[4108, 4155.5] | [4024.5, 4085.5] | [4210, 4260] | 0.03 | 10.2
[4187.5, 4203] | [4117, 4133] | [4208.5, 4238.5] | -0.05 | 10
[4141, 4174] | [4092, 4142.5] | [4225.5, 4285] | -0.06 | 9.48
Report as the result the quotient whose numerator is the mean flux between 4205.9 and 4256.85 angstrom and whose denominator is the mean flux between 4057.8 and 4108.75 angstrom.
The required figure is 1.10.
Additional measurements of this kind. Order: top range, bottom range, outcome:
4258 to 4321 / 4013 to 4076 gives 0.92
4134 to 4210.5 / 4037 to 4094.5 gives 1.01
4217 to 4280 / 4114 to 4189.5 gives 1.01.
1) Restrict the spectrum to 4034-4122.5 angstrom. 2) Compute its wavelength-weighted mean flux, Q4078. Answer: 9.57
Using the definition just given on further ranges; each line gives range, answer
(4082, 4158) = 9.45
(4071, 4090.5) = 9.74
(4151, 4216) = 10.2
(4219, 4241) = 10.1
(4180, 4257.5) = 10.3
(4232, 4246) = 10.7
